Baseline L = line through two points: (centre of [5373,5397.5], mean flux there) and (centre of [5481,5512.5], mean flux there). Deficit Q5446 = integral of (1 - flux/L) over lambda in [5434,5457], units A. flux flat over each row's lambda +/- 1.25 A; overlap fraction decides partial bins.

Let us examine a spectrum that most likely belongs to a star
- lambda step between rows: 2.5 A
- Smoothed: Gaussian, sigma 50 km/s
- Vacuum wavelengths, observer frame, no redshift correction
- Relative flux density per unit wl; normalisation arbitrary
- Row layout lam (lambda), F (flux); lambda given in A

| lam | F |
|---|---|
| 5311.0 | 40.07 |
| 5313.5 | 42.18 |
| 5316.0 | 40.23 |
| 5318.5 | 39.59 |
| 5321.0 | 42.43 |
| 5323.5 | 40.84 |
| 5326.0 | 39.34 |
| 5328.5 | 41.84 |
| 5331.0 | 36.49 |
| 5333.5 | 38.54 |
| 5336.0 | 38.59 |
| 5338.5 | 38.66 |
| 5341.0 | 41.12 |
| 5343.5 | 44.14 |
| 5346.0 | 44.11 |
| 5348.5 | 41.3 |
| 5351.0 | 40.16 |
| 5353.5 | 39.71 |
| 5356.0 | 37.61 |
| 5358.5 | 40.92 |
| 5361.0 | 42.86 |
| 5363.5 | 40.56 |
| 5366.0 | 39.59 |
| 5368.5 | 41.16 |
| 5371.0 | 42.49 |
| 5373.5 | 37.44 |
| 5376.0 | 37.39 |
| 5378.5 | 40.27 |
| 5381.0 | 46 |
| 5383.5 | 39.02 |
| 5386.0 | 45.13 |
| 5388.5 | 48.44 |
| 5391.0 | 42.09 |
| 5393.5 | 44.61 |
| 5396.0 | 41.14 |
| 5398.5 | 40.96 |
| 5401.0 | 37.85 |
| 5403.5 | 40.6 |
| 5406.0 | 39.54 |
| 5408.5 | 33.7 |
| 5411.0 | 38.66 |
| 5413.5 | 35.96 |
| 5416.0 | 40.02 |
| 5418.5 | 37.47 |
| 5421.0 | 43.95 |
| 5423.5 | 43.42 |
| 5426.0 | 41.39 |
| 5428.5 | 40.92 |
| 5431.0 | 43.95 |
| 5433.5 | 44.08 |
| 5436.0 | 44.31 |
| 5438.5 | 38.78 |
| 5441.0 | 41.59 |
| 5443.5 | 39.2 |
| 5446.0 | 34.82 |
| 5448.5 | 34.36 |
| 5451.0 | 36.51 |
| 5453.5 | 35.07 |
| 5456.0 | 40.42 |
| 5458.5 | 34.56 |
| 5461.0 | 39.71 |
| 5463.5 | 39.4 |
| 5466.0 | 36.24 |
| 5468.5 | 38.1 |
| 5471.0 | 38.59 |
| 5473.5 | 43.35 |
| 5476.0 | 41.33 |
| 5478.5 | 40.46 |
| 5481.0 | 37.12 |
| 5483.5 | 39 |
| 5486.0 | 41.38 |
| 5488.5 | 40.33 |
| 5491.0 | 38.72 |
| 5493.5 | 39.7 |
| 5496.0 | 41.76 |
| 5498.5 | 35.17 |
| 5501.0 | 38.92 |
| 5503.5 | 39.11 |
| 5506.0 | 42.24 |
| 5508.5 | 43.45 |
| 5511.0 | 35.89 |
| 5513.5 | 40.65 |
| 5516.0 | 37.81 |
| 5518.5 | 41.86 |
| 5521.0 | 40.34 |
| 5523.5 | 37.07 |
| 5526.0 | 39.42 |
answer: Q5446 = 1.3 A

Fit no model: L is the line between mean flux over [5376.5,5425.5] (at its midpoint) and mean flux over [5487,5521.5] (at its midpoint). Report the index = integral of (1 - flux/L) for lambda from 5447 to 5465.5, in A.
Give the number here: 1.5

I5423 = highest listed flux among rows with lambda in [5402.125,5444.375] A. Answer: 44.31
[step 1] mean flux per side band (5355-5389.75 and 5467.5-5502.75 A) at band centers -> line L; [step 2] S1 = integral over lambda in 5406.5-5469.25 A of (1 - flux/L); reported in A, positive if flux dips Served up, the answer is 1.9 A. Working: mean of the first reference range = 41.4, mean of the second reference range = 39.6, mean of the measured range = 39.1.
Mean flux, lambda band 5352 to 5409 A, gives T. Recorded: 40.9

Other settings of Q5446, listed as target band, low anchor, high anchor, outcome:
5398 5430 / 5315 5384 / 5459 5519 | 0.4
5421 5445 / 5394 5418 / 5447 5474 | -2.3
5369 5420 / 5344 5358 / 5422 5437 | 1.9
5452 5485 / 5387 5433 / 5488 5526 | 1.1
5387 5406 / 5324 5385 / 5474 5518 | -0.9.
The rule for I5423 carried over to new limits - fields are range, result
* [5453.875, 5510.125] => 43.45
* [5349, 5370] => 42.86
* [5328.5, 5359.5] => 44.14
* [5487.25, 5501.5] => 41.76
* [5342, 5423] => 48.44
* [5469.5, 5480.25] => 43.35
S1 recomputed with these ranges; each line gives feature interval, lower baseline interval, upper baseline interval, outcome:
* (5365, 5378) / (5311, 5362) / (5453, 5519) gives 0.19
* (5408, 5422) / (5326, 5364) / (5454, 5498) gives 0.48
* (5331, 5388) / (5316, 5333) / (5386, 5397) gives 1.97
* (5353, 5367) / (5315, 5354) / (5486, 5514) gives 0.03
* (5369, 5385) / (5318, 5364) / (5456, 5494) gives -0.16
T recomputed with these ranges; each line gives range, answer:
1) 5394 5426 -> 39.6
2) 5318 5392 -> 40.9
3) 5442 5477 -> 38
